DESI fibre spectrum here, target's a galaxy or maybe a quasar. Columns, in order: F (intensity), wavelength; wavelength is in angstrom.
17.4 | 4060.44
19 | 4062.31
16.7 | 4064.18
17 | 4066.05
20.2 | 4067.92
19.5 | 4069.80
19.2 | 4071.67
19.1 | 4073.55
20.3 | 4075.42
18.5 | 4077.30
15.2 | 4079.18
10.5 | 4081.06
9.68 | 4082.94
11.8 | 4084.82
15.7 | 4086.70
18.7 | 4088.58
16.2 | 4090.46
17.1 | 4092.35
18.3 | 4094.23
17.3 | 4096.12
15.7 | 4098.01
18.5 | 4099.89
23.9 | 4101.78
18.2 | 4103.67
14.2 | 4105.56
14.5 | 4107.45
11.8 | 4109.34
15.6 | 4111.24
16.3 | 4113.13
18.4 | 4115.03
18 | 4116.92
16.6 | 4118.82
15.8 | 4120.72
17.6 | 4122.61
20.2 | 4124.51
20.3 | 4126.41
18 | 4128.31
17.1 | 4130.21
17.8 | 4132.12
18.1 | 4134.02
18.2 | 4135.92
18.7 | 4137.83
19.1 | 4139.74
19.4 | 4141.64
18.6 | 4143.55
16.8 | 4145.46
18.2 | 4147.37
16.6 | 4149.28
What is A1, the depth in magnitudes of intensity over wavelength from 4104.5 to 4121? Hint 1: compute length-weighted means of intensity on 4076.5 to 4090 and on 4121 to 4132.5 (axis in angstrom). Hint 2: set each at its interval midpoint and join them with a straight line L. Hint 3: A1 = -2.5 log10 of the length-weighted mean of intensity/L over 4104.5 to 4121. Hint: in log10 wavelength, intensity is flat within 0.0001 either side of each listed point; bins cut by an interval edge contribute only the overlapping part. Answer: 0.093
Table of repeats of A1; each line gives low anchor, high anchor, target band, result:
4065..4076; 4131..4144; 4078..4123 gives 0.17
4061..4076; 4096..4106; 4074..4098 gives 0.17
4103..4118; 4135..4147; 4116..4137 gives -0.05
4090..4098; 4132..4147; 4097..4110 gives 0.03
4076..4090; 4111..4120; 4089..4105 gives -0.16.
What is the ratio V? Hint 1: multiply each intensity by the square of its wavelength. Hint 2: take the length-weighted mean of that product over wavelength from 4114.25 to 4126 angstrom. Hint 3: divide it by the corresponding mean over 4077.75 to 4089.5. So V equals 1.3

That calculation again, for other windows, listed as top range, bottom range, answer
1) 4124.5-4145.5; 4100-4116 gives 1.12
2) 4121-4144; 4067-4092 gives 1.15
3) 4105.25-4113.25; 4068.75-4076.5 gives 0.75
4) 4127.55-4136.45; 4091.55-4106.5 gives 1.01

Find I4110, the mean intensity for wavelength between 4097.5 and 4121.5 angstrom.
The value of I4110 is 16.8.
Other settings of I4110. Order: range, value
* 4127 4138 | 18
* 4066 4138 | 17.1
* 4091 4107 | 17.8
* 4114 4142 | 18.2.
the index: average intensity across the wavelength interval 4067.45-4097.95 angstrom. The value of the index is 16.6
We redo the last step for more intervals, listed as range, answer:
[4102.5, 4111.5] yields 15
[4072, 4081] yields 17.6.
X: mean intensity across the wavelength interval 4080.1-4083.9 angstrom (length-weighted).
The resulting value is 10.1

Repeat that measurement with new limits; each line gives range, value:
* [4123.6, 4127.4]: 20.2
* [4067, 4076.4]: 19.6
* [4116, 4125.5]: 17.7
